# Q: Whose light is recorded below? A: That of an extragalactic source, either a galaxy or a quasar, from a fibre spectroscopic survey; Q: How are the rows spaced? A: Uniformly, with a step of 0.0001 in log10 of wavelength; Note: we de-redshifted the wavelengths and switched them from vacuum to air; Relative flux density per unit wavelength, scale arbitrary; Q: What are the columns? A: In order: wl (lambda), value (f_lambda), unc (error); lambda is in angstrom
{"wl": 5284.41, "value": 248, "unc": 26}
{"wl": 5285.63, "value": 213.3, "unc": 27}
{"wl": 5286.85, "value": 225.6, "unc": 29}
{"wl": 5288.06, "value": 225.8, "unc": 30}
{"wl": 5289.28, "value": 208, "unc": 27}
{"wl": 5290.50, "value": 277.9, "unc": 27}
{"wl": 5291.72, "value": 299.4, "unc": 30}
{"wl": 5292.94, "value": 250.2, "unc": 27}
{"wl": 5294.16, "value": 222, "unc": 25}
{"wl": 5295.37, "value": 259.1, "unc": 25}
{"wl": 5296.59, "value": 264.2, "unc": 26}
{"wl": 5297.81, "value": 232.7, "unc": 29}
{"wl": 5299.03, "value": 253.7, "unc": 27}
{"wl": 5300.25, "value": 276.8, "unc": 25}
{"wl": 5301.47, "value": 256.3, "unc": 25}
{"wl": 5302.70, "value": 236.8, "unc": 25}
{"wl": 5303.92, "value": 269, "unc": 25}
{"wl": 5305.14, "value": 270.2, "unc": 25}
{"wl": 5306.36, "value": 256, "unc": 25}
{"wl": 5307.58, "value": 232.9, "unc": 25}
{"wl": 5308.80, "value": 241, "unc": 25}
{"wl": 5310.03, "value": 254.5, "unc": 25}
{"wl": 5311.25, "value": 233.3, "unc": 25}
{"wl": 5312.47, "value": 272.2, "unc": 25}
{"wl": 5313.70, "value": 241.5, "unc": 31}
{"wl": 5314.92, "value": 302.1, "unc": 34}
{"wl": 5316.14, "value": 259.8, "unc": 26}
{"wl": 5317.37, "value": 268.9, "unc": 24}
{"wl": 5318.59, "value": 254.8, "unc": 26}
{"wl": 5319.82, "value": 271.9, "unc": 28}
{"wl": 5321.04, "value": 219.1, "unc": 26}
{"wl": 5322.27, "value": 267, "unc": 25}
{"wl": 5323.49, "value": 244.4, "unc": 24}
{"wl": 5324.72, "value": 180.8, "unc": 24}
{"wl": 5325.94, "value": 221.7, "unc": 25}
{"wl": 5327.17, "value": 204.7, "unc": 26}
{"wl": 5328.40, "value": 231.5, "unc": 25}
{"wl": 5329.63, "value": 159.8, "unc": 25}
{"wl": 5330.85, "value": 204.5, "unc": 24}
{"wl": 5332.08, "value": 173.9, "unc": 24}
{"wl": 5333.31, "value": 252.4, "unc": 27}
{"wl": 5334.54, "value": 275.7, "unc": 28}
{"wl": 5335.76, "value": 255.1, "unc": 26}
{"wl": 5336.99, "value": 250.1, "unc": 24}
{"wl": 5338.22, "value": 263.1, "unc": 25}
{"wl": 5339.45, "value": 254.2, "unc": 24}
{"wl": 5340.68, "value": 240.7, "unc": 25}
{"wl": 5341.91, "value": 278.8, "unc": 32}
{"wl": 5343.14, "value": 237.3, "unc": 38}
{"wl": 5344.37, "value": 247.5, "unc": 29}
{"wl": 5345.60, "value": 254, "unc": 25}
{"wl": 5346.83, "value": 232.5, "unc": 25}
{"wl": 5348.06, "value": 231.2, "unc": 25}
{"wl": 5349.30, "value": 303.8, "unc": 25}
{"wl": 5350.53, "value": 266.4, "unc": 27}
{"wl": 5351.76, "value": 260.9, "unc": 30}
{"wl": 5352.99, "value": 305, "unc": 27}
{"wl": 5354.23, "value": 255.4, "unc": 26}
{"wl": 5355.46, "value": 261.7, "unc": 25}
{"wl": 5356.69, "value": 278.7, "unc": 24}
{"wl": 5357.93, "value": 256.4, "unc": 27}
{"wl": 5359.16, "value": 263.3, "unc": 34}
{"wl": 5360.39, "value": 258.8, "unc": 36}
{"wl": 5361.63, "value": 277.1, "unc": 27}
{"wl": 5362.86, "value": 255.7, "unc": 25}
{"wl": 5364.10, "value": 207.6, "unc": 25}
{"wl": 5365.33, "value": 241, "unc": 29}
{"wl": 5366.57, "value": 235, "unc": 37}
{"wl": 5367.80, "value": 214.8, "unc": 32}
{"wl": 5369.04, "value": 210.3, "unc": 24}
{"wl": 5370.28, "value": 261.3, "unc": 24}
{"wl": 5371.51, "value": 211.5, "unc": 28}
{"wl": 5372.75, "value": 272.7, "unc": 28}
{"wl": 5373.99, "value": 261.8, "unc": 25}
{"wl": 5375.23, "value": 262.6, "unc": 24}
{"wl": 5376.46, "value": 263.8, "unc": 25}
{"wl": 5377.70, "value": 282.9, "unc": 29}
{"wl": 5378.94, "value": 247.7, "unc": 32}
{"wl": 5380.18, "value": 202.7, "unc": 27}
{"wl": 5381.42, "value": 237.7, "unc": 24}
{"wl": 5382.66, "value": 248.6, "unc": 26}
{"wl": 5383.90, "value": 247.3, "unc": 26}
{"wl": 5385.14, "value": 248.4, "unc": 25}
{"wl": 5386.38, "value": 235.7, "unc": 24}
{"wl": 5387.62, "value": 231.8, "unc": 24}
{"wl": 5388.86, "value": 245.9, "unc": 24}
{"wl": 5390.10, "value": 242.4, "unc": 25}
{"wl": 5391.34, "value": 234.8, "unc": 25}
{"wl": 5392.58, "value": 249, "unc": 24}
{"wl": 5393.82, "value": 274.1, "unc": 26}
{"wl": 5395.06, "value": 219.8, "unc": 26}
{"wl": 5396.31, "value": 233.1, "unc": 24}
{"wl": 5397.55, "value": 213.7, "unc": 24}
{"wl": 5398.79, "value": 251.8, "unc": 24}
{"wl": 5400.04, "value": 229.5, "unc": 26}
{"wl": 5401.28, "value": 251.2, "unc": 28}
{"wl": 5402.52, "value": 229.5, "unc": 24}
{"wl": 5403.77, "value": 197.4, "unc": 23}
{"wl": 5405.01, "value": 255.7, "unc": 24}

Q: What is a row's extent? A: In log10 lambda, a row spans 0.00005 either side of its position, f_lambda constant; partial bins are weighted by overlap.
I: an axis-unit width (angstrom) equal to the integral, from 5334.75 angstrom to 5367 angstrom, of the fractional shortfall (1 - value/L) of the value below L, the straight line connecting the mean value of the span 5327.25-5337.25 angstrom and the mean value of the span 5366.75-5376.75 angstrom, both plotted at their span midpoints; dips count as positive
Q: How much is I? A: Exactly -3.3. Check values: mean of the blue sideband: 223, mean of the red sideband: 244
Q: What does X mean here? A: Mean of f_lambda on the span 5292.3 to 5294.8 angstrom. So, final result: 238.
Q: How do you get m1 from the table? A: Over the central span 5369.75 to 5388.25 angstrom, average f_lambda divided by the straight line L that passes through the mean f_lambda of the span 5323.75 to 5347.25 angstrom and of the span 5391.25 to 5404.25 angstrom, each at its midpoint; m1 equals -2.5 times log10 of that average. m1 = -0.059 mag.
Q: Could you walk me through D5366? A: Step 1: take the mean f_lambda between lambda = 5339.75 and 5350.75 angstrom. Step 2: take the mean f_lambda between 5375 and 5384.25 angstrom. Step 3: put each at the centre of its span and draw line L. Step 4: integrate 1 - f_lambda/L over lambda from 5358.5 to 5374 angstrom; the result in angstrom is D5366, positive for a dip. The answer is 0.47 angstrom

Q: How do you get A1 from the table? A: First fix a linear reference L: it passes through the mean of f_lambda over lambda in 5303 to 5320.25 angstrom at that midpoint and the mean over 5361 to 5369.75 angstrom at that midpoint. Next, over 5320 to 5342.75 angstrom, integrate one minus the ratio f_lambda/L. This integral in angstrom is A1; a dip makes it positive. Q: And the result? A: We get 1.5 angstrom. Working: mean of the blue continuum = 259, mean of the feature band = 233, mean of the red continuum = 235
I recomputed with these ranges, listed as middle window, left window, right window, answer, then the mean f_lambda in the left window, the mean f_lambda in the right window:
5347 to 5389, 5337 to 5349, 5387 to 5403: -1.1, 250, 239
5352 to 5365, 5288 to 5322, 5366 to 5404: -0.9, 254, 241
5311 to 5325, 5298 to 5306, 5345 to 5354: 0.4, 259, 264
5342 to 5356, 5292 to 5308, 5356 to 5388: -0.6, 254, 247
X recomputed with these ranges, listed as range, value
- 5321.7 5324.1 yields 256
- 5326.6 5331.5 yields 200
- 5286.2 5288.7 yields 226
